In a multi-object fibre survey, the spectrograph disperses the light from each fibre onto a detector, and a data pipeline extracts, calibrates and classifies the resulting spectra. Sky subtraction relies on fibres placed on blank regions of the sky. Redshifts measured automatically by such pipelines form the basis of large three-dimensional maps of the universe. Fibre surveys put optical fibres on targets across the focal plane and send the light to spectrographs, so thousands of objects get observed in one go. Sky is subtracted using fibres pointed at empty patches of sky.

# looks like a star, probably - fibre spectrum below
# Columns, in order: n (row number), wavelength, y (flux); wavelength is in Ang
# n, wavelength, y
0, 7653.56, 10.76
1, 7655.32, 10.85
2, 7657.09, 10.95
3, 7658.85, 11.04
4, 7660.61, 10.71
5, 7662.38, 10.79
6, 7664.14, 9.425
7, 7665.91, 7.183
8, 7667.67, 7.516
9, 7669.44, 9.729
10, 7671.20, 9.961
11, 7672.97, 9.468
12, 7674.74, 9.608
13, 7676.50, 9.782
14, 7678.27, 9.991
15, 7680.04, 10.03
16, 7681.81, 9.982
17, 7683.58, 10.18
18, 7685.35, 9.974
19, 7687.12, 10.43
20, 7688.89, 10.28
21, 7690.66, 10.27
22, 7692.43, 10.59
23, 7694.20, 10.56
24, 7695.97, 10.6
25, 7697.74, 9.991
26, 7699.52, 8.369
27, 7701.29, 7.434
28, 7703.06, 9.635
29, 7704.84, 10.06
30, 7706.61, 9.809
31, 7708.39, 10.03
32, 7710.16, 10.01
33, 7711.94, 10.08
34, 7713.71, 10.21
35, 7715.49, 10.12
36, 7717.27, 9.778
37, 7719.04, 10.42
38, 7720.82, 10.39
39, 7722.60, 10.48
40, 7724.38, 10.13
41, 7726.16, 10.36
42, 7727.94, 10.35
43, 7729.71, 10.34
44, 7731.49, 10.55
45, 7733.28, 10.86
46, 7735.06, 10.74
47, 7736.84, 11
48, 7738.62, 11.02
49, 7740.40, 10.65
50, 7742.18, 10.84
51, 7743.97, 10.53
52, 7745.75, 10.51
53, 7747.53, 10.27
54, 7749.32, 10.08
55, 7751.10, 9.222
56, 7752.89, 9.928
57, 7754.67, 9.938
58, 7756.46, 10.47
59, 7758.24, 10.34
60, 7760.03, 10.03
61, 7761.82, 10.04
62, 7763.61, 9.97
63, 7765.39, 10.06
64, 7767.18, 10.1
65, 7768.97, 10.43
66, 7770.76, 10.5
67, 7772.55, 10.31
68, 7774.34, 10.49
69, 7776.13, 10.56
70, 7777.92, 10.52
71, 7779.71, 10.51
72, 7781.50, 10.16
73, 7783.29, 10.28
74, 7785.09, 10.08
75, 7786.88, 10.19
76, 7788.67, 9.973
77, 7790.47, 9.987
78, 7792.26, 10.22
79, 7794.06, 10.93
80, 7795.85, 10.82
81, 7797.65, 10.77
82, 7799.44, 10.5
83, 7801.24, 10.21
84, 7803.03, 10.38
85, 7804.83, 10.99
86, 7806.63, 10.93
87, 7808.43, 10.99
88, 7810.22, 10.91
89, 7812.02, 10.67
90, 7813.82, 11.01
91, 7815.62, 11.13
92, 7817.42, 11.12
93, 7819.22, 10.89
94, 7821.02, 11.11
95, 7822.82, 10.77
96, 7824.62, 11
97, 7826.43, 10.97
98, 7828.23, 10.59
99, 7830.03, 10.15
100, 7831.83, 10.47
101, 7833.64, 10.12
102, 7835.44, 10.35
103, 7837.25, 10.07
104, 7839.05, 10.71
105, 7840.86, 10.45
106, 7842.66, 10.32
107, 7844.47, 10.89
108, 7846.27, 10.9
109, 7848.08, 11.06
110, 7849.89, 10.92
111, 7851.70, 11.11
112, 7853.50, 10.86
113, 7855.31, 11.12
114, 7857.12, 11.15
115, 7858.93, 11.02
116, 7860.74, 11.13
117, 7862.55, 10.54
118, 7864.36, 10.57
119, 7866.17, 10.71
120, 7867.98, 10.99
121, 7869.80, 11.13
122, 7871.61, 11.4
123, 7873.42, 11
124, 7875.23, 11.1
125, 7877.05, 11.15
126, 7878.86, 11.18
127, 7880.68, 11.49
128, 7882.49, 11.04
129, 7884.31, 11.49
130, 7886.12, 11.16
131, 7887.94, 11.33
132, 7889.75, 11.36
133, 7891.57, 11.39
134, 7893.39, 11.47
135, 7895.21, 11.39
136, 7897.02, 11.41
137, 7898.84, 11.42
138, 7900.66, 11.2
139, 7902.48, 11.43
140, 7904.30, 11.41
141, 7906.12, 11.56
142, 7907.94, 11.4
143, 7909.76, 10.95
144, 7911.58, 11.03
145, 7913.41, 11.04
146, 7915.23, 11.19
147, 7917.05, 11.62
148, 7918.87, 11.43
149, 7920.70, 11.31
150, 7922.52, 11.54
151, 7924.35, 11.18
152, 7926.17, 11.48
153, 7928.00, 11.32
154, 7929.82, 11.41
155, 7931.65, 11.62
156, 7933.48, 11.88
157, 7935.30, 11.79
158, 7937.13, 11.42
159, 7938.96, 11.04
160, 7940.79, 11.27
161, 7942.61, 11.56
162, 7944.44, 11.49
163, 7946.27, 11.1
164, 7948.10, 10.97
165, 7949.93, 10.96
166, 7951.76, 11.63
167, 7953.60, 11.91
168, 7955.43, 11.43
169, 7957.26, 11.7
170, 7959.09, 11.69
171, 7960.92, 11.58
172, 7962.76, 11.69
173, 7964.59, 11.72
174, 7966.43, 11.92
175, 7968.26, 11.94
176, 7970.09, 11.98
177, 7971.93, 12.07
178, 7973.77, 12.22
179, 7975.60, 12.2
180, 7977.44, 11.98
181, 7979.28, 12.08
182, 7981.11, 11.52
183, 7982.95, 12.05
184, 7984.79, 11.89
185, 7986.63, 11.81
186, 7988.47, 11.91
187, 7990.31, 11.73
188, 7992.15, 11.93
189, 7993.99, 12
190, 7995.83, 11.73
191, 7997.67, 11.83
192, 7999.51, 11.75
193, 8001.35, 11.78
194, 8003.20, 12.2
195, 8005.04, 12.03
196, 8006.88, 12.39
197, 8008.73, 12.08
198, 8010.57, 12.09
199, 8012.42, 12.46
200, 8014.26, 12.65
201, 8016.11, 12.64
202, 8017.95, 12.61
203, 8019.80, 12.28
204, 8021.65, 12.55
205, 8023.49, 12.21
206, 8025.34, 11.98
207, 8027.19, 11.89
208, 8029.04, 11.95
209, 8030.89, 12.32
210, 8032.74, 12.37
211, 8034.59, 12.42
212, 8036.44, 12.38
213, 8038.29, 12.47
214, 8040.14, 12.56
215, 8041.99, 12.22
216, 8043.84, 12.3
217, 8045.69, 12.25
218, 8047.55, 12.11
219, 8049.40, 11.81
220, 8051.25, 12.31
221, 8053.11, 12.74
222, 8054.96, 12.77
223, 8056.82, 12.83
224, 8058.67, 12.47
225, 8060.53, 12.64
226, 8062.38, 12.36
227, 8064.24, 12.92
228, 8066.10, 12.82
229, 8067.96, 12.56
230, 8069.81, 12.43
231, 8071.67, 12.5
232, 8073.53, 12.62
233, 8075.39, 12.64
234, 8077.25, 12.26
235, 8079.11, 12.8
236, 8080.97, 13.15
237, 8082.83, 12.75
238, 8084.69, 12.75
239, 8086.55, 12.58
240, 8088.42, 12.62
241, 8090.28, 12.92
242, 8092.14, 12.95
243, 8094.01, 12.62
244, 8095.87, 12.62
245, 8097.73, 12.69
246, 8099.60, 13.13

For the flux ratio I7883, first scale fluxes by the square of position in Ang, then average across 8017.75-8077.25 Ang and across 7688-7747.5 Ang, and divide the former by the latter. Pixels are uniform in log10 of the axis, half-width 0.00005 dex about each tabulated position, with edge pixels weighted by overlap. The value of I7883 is 1.32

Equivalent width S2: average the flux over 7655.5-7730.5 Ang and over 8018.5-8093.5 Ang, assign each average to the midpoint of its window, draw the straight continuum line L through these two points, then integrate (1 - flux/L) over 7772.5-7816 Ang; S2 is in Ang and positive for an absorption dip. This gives 0.5 Ang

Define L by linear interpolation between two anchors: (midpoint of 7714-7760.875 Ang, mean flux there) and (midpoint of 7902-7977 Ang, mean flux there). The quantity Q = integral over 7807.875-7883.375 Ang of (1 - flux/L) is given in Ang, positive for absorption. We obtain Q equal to 0.8 Ang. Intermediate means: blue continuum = 10.4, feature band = 10.9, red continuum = 11.5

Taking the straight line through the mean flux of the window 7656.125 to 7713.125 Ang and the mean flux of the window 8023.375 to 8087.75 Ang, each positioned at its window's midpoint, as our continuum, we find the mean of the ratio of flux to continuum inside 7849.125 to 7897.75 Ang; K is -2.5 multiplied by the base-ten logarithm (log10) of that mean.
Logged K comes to 0.00 mag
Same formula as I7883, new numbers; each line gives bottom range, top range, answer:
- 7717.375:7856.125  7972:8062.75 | 1.23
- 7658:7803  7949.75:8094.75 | 1.30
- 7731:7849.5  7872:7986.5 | 1.13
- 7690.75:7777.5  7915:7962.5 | 1.18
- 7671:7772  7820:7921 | 1.13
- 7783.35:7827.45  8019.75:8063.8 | 1.23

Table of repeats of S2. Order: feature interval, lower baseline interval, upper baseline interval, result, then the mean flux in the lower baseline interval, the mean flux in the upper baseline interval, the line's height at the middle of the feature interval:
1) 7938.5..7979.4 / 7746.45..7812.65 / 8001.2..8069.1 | 0.4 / 10.3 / 12.4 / 11.8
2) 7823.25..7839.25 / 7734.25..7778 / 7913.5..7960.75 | 0.4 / 10.3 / 11.4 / 10.8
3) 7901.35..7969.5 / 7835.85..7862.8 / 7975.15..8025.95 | 0.5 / 10.8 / 12.1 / 11.5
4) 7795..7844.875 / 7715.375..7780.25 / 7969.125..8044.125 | 0.7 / 10.3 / 12.1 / 10.8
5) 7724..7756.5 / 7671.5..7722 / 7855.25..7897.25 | -0.6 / 9.93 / 11.2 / 10.2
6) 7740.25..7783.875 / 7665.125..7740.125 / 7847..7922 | 0.4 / 9.97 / 11.2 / 10.4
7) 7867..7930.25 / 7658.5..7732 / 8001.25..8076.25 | 0.4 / 9.91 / 12.4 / 11.4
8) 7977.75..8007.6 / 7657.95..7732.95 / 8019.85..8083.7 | 0.3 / 9.93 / 12.4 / 12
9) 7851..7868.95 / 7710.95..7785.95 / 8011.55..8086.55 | 0.3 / 10.3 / 12.5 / 11.1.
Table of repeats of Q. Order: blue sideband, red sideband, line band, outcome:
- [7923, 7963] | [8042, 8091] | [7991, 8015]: -0.1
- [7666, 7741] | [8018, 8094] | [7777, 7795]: 0.5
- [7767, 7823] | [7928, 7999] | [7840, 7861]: 0.1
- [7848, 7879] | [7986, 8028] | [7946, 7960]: 0.3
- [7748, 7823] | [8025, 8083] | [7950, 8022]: -0.2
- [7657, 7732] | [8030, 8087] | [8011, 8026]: -0.2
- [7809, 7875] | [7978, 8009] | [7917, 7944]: 0.0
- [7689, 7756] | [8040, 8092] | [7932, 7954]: 0.6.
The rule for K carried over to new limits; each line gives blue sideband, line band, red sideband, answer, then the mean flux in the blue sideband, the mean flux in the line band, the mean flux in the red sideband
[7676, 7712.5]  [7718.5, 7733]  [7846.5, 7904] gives -0.03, 9.91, 10.4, 11.2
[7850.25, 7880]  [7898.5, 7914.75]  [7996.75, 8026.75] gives 0.01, 11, 11.3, 12.2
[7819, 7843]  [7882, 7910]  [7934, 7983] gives -0.02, 10.6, 11.4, 11.7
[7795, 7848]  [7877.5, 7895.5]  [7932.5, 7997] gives -0.02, 10.7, 11.3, 11.7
